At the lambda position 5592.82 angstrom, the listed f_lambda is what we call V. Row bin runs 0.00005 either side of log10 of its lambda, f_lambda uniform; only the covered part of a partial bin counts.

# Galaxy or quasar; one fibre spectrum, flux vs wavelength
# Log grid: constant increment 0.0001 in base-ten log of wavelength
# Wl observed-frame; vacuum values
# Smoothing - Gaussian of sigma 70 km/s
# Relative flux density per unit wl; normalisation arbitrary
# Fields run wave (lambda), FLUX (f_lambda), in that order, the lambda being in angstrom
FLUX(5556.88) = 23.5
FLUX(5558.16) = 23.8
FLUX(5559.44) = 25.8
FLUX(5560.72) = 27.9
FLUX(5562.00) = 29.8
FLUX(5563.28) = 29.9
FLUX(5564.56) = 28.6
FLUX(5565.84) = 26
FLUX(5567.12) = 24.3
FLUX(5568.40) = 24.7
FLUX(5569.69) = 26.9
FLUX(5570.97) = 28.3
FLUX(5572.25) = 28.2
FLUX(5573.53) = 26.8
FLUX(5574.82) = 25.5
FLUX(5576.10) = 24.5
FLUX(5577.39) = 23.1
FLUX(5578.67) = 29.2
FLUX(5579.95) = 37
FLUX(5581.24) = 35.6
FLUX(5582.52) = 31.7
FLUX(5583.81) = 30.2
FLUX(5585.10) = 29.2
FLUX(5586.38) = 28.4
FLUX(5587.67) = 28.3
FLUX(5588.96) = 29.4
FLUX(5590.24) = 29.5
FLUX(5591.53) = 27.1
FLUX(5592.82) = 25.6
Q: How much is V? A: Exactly 25.6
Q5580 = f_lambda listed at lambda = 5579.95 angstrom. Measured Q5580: 37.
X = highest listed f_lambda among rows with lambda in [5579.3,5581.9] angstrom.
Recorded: 37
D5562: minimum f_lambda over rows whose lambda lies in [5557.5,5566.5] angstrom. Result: 23.8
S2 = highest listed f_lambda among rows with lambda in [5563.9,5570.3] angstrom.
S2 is 28.6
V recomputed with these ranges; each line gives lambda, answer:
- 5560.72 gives 27.9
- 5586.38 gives 28.4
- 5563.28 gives 29.9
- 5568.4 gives 24.7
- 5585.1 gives 29.2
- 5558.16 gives 23.8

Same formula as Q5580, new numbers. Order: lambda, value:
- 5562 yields 29.8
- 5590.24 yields 29.5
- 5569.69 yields 26.9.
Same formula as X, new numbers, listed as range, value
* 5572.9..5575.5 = 26.8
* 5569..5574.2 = 28.3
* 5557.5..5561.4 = 27.9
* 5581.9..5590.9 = 31.7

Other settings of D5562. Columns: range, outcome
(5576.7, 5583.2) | 23.1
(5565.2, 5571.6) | 24.3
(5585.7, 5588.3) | 28.3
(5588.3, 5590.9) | 29.4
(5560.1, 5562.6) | 27.9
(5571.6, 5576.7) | 24.5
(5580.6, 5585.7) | 29.2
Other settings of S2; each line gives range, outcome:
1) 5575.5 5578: 24.5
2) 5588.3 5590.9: 29.5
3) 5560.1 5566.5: 29.9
